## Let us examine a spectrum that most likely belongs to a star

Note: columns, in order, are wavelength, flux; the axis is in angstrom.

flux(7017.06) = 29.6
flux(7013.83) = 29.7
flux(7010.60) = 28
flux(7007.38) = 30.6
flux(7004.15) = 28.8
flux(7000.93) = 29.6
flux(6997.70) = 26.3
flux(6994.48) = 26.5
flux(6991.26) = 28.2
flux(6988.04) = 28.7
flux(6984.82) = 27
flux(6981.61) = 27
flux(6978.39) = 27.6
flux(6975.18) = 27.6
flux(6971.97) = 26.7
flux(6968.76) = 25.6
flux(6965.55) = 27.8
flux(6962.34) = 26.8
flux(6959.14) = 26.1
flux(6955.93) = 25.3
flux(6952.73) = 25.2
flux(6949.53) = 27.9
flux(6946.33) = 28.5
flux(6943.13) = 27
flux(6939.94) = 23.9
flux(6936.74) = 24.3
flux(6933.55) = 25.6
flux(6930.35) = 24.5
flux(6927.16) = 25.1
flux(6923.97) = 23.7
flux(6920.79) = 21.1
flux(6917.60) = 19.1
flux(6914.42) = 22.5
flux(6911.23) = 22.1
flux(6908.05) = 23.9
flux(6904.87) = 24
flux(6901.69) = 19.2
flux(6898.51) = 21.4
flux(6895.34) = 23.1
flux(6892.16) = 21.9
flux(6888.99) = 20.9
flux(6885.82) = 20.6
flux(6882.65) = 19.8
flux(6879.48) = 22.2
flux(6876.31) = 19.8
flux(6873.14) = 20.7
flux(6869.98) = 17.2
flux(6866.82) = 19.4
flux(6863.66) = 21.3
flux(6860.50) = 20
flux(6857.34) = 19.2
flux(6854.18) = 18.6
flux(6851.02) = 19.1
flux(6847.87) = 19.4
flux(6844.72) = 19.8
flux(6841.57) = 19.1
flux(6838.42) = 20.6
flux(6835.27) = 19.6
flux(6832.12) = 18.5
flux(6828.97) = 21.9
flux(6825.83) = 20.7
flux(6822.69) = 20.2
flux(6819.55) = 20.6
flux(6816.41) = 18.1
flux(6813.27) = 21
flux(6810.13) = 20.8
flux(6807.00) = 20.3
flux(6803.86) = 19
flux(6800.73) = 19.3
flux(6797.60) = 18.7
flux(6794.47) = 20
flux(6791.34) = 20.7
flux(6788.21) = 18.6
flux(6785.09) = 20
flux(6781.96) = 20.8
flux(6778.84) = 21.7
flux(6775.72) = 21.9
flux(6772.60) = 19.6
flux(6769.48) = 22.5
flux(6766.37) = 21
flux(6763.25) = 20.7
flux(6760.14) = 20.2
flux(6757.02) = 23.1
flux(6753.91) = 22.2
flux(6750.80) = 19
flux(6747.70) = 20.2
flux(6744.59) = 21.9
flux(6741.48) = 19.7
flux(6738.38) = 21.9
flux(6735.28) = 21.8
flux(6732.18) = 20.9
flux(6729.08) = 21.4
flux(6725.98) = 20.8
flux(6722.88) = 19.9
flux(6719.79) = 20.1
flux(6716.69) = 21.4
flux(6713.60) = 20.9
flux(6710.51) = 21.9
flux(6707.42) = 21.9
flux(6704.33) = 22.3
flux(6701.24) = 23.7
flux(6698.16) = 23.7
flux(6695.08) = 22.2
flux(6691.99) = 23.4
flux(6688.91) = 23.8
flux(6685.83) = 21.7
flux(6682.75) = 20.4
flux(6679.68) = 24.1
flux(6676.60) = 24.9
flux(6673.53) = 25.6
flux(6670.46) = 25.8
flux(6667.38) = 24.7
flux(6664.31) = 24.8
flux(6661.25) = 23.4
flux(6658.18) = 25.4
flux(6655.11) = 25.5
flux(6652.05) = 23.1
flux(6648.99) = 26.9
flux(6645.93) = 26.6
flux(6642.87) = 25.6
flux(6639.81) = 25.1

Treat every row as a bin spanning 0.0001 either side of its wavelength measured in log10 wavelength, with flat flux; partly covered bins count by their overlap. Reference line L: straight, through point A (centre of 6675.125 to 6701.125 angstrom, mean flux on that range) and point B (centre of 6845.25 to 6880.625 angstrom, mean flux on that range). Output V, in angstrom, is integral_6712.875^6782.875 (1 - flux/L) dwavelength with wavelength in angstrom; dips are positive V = 2.78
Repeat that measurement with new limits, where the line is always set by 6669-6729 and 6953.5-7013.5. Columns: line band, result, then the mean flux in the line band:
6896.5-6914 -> 2.64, 22.2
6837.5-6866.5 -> 6.38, 19.6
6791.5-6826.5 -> 6.50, 19.9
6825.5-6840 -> 2.70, 20.2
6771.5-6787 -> 2.03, 20.8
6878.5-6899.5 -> 3.61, 21.4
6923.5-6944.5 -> 1.34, 24.9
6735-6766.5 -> 3.20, 21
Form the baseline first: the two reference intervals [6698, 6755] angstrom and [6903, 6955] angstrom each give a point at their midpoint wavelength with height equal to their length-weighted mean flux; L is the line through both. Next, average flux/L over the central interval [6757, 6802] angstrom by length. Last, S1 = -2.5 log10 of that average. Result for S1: 0.08 mag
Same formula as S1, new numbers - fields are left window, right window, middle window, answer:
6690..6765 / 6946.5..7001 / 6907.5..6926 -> 0.17 mag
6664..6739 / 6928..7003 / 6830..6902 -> 0.24 mag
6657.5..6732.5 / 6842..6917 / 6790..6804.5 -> 0.11 mag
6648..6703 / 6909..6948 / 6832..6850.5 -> 0.22 mag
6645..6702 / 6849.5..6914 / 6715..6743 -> 0.12 mag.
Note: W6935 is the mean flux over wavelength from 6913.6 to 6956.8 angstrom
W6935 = 24.6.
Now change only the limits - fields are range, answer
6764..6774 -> 21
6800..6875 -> 19.8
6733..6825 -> 20.5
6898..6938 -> 22.8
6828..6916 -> 20.6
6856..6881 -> 20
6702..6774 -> 21.1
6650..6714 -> 23.6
